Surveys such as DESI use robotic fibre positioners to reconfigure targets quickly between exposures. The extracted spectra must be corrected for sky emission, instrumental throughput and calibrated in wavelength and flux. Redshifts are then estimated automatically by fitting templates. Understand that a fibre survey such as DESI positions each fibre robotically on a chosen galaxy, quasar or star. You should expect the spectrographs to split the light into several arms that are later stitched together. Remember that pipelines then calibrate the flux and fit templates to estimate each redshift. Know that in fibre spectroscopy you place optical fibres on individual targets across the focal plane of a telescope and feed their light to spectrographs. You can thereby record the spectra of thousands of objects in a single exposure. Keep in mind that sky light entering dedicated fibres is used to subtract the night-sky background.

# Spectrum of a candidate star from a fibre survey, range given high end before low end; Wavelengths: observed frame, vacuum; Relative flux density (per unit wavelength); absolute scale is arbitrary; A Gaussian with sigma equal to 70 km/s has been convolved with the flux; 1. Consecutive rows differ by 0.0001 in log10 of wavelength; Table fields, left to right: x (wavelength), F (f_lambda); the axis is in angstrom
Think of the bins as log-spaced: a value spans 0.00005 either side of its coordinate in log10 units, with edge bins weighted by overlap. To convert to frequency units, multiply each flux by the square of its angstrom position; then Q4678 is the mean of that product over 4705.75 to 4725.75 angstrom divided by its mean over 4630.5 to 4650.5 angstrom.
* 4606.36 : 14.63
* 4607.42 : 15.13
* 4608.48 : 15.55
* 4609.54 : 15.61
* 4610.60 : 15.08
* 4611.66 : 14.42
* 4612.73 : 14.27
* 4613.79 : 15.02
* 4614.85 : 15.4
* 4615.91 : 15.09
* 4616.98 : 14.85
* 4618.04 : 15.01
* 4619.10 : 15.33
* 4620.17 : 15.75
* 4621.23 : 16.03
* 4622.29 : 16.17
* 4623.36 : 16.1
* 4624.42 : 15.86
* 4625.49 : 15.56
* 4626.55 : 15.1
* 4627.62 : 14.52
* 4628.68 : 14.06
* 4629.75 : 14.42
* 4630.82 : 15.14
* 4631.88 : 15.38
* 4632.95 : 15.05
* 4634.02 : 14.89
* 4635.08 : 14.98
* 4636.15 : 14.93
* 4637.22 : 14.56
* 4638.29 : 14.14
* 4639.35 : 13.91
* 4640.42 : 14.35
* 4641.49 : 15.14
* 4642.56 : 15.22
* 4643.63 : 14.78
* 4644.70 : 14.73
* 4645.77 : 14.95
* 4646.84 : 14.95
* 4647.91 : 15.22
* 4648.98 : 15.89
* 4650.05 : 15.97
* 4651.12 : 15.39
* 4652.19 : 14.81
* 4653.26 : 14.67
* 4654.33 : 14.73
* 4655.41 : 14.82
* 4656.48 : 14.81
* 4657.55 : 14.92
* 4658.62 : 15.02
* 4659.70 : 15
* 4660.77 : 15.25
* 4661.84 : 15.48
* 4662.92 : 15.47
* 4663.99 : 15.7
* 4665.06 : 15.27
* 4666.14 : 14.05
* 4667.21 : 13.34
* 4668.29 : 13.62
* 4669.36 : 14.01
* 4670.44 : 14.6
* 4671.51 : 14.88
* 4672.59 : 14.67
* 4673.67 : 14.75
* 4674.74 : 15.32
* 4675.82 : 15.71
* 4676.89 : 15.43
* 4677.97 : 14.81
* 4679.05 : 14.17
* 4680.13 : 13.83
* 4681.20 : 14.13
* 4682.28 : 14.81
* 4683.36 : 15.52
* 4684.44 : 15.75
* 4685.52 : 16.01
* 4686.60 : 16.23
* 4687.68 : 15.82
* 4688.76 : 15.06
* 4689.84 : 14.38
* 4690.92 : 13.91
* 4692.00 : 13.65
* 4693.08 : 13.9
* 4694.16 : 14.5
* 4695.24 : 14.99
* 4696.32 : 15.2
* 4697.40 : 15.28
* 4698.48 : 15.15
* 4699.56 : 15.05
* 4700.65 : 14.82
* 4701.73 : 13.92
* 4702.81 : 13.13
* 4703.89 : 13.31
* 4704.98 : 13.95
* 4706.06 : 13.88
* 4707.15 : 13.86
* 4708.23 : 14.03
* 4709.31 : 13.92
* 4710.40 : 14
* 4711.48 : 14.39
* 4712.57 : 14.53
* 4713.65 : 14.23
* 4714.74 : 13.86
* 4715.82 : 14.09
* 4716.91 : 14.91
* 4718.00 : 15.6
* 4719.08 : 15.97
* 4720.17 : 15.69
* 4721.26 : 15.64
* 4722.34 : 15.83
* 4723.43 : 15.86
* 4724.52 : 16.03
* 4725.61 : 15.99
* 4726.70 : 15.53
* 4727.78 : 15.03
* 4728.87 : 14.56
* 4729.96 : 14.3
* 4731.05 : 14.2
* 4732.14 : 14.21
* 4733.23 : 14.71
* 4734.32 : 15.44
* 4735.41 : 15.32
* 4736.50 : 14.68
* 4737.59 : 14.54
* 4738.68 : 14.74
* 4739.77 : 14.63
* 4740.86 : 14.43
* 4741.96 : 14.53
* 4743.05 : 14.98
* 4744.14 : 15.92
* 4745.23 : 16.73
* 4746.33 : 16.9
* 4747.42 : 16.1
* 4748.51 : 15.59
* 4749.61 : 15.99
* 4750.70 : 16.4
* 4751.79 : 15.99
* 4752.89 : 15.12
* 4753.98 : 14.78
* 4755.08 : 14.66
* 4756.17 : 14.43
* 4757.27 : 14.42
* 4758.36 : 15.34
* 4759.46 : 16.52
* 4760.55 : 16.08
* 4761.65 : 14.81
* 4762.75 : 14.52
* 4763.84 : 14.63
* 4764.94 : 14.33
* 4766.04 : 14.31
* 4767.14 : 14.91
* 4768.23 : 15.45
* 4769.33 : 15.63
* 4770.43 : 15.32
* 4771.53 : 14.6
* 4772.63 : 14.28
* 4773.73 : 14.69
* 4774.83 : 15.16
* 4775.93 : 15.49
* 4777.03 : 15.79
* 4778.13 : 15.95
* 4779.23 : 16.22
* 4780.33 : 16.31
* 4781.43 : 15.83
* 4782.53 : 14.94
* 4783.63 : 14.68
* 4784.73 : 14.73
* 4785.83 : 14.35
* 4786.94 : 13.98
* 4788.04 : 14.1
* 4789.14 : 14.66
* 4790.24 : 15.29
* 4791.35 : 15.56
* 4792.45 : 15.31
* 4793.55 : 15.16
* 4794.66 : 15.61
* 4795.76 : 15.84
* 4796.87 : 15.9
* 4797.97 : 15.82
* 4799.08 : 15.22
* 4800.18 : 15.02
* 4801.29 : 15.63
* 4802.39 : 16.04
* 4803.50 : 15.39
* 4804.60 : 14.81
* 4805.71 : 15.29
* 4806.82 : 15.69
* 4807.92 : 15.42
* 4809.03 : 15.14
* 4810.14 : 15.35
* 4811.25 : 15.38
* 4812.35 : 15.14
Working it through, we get 1.03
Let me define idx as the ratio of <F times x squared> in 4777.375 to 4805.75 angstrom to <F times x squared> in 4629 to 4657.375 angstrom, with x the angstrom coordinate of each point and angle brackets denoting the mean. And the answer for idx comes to 1.09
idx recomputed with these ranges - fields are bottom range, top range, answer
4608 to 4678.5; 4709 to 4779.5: 1.05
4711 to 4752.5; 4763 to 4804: 1.02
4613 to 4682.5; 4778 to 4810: 1.09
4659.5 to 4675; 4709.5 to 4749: 1.05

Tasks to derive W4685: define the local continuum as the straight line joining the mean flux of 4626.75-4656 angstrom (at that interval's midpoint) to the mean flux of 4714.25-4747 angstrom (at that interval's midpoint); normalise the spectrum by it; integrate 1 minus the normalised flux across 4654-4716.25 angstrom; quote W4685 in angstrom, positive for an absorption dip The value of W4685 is 1.6 angstrom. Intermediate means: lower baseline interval 14.9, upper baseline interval 15.2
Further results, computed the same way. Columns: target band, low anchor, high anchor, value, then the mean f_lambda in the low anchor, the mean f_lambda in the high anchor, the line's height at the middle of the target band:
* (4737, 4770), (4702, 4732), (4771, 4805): -0.6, 14.7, 15.2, 15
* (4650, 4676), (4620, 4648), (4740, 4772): 0.4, 15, 15.3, 15.1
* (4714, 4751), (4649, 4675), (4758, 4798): -0.5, 14.9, 15.2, 15.1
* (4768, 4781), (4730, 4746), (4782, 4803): -0.3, 14.9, 15.2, 15.1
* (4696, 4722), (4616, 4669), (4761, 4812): 1.0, 15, 15.2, 15.1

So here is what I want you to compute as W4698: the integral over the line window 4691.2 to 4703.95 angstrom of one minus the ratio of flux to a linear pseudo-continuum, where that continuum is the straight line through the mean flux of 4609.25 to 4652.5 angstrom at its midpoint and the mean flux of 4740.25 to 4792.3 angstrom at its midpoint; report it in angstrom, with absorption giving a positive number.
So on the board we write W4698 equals 0.6 angstrom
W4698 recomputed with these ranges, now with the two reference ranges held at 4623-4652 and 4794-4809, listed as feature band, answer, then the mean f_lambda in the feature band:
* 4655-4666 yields 0.0 angstrom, 15.1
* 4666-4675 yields 0.5 angstrom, 14.3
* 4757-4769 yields 0.3 angstrom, 15.1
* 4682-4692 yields 0.0 angstrom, 15.2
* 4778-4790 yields 0.3 angstrom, 15.1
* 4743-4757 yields -0.3 angstrom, 15.7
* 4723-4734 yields 0.2 angstrom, 15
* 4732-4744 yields 0.4 angstrom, 14.8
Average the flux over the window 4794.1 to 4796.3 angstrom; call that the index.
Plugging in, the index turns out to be 15.7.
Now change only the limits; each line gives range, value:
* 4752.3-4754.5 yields 15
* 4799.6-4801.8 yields 15.3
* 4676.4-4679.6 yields 14.8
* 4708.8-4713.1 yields 14.2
